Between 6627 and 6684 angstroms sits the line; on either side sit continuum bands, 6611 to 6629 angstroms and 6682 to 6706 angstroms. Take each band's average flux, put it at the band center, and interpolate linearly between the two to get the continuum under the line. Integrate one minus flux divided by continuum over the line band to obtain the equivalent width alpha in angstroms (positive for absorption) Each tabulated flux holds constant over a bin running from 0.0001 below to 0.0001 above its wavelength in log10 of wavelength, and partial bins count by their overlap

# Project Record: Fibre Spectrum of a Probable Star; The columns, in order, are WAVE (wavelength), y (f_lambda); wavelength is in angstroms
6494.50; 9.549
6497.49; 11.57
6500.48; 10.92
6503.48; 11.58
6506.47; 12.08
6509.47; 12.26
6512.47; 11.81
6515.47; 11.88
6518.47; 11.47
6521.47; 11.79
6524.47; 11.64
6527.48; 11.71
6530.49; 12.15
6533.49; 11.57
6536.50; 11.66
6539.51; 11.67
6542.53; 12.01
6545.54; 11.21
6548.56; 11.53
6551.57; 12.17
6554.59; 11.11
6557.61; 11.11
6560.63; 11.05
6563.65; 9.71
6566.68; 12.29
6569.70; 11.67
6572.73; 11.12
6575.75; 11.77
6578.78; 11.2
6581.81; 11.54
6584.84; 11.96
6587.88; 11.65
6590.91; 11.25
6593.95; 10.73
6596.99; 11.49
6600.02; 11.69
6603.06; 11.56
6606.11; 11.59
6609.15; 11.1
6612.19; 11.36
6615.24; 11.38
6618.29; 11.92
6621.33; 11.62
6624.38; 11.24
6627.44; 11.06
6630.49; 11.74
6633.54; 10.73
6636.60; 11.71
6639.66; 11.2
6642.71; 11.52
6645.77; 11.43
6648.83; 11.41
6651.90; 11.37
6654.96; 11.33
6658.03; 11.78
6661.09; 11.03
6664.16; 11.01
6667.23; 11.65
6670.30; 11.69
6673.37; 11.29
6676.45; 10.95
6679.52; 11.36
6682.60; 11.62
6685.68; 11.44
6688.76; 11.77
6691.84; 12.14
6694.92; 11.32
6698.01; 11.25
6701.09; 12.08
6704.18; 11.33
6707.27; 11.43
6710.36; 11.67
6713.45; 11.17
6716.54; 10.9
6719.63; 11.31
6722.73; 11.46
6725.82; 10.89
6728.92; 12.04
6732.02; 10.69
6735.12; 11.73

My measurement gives 0.7 angstroms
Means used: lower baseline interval 11.4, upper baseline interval 11.6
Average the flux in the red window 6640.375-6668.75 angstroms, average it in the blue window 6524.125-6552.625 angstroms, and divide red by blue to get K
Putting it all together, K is 0.97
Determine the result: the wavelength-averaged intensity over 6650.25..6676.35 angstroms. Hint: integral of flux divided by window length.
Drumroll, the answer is 11.4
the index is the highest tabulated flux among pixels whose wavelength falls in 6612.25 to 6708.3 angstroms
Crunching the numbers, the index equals 12.14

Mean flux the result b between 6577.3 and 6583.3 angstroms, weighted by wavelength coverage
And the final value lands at 11.4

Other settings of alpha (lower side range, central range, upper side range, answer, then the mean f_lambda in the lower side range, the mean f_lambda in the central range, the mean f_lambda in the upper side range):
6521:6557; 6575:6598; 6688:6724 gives 0.3 angstroms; 11.7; 11.4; 11.5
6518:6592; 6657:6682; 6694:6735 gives 0.1 angstroms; 11.5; 11.3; 11.4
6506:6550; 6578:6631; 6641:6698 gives 0.6 angstroms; 11.8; 11.4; 11.4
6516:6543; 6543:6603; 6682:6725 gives 1.4 angstroms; 11.7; 11.4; 11.5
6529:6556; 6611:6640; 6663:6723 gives 0.4 angstroms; 11.7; 11.4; 11.4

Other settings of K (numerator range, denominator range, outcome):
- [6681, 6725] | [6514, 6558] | 0.98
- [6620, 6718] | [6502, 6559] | 0.97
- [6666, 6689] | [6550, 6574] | 1.02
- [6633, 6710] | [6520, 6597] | 1.00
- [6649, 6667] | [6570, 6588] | 0.98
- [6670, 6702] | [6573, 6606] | 1.00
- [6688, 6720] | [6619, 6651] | 1.01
